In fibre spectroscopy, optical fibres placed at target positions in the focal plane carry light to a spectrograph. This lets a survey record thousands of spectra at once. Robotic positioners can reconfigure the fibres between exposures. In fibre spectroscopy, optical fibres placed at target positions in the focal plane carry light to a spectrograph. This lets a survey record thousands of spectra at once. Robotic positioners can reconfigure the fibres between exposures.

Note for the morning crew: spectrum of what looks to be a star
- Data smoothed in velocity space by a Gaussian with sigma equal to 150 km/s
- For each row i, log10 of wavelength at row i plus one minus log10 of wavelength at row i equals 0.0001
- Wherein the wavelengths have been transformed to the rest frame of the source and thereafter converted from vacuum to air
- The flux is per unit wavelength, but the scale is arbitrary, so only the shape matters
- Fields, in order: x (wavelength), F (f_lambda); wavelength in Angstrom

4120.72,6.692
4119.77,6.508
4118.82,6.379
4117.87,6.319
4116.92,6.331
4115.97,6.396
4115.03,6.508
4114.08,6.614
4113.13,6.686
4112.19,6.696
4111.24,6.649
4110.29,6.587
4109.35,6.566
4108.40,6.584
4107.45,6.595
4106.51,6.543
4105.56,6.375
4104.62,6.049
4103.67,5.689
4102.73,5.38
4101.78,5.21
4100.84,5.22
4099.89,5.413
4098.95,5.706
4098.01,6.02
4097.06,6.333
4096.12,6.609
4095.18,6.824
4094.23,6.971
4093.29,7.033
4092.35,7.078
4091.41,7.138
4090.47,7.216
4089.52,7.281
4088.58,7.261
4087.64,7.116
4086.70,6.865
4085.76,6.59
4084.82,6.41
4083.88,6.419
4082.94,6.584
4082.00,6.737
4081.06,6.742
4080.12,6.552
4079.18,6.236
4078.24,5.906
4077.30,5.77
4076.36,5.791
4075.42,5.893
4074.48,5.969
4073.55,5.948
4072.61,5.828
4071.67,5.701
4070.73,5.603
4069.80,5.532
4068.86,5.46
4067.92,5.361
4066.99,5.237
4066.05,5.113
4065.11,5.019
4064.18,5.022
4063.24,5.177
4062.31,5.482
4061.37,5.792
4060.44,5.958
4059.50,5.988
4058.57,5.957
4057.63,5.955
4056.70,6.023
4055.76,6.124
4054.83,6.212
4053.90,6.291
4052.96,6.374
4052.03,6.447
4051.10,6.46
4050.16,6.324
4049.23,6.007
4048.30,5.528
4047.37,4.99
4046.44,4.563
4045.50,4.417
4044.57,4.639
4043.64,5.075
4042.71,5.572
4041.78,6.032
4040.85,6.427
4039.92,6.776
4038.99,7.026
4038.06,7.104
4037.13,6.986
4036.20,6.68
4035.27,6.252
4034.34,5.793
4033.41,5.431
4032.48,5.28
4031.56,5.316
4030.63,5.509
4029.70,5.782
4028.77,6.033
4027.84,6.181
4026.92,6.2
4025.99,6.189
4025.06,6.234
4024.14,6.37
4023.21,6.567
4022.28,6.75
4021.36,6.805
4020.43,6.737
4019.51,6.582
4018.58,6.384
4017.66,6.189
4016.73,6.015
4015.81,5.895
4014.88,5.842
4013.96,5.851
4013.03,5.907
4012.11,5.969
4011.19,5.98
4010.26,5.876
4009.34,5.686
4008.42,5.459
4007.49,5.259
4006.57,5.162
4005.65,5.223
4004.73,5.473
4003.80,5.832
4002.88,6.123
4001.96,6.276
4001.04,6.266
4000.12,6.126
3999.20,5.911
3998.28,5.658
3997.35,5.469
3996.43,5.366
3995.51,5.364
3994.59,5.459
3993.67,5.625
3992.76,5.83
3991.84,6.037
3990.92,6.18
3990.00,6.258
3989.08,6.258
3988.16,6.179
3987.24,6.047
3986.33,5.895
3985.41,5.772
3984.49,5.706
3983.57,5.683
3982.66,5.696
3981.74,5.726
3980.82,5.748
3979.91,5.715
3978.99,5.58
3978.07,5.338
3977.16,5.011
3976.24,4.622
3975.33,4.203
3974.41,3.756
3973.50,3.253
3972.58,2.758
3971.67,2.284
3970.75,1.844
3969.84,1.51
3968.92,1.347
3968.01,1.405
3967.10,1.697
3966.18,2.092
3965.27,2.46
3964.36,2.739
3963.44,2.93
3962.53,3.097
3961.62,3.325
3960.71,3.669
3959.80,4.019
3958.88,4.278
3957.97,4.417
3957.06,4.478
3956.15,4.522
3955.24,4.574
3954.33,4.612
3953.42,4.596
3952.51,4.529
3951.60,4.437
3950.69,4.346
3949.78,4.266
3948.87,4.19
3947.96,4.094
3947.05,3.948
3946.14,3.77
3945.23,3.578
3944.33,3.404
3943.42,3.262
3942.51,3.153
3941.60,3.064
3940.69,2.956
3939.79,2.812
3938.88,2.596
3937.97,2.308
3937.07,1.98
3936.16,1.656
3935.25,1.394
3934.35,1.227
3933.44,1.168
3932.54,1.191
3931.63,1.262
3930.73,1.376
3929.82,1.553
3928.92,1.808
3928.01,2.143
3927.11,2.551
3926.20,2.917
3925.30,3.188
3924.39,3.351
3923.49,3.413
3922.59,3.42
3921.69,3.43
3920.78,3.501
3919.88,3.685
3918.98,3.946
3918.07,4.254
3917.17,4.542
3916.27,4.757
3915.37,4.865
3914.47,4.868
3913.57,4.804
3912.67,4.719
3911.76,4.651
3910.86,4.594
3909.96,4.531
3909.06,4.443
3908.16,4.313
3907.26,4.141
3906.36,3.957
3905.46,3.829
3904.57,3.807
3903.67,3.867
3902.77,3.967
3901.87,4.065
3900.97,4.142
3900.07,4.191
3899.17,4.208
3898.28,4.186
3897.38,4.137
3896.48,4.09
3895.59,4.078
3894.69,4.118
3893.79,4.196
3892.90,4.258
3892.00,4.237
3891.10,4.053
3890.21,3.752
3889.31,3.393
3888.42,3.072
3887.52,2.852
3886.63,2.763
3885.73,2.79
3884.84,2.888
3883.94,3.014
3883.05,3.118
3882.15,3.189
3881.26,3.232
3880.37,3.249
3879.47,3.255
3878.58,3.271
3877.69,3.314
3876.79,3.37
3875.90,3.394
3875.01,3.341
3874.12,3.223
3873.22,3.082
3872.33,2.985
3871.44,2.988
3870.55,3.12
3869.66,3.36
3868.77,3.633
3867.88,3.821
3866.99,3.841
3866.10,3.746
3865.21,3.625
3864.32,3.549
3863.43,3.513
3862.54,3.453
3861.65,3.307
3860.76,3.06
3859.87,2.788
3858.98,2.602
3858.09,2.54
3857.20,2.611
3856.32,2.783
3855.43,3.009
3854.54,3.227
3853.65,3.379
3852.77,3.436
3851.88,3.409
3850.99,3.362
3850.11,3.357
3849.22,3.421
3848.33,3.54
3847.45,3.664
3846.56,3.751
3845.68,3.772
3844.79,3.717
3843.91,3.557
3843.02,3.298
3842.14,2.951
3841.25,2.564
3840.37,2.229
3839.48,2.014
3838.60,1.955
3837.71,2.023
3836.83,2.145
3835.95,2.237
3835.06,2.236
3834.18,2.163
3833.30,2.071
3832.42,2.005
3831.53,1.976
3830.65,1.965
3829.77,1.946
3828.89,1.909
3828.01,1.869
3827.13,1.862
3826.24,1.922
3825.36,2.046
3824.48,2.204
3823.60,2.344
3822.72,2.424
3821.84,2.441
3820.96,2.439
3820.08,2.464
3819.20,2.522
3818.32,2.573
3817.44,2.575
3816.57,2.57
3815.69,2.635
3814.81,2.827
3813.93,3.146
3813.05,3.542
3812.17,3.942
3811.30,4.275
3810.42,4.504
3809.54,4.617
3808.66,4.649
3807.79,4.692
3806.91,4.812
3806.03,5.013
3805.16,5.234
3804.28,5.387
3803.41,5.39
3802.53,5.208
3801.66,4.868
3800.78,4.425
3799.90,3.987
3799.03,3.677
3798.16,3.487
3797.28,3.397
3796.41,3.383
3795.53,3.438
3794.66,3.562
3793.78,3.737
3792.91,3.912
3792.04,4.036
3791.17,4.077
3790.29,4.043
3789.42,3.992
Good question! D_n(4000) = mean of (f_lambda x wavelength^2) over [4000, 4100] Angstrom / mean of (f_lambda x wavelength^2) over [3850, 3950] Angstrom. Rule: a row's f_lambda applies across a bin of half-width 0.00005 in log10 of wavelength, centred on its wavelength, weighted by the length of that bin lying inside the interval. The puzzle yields 1.93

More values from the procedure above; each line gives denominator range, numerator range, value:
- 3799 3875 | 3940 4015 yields 1.57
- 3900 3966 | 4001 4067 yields 1.78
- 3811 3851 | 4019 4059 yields 2.54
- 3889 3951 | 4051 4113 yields 1.91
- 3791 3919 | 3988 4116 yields 1.94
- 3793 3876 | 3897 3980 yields 1.15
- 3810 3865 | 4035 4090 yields 2.40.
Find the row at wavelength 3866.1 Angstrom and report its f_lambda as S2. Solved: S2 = 3.746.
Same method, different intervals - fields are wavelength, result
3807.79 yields 4.692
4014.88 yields 5.842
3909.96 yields 4.531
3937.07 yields 1.98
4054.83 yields 6.212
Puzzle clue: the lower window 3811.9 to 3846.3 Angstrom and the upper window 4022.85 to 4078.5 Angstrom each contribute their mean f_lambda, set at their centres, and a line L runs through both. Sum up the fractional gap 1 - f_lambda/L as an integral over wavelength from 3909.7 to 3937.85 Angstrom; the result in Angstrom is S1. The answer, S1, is 5.60 Angstrom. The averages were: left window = 2.49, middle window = 3.1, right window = 5.84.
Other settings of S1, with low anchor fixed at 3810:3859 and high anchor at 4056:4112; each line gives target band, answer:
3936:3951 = 3.4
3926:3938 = 7.0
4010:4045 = -4.9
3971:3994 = -2.1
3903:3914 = -1.6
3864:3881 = -0.6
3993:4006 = -1.9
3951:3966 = 1.8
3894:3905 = -1.3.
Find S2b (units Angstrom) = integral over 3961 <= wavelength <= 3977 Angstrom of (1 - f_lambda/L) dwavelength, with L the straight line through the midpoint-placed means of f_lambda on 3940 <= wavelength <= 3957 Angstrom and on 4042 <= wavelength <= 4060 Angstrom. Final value 5.9 Angstrom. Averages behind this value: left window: 3.96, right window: 5.74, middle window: 2.72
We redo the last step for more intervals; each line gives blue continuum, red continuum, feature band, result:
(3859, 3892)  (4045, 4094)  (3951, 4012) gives 1.3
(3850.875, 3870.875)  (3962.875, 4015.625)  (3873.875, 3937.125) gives 6.2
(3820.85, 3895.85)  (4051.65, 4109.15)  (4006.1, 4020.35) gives -1.9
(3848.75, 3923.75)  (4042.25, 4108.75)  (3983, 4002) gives -3.4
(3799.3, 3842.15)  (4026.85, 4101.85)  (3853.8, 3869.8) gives 1.4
